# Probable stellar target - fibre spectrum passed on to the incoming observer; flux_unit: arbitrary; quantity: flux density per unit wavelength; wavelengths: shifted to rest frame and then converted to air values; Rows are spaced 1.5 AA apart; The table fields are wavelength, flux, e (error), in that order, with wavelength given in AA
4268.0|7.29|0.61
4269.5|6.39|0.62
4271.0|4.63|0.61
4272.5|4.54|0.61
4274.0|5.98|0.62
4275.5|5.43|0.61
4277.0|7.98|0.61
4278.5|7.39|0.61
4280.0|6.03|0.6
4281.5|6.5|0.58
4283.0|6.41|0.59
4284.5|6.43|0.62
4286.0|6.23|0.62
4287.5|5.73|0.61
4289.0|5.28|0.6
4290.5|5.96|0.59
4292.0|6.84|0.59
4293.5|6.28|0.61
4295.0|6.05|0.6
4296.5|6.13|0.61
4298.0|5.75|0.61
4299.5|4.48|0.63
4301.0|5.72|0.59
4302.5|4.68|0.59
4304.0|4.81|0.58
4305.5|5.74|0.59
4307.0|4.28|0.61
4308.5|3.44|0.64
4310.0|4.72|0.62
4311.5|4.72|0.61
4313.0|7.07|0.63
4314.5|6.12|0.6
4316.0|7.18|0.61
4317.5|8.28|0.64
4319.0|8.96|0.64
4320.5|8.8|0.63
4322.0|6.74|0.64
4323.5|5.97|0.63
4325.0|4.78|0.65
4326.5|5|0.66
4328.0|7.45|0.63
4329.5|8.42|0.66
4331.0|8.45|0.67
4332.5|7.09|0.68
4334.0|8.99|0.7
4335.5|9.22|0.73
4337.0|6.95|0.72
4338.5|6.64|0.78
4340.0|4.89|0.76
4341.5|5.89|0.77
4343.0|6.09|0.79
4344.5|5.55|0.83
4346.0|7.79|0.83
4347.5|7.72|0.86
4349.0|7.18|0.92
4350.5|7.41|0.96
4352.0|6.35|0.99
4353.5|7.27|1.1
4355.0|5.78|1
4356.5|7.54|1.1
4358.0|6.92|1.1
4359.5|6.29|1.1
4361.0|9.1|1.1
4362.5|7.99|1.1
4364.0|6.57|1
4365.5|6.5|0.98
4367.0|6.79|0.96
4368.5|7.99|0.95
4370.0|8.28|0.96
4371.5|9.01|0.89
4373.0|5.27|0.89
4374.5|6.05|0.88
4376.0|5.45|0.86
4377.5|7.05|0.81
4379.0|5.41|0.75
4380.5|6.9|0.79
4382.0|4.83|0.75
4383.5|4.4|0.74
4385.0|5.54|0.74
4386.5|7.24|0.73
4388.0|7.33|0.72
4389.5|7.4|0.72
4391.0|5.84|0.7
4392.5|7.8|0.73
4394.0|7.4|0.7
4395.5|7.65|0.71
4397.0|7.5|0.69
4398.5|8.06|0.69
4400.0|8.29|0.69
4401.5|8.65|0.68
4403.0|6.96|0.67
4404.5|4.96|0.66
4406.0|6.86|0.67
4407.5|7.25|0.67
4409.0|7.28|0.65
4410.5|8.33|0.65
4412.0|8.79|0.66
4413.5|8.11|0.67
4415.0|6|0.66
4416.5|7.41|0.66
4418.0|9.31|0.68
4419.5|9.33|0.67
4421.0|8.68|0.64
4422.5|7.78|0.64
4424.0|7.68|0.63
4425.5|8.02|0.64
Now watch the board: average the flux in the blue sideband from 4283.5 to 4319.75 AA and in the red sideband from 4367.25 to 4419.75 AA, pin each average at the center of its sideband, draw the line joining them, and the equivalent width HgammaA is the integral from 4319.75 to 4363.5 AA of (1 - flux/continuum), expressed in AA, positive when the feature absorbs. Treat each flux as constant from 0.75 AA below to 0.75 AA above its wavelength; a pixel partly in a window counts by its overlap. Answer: -4.3 AA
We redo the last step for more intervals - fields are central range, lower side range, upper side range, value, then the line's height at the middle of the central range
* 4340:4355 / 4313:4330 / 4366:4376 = 0.9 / 7.06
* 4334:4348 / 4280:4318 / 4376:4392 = -2.0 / 5.98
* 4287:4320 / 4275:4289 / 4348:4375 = 3.8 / 6.61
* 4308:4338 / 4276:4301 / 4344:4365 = -1.1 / 6.68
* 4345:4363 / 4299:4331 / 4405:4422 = -1.1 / 6.83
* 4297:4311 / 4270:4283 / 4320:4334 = 3.7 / 6.61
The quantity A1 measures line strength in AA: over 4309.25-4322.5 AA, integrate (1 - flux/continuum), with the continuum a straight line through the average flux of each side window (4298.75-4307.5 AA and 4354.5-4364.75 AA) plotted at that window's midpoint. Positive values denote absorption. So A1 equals -3.5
